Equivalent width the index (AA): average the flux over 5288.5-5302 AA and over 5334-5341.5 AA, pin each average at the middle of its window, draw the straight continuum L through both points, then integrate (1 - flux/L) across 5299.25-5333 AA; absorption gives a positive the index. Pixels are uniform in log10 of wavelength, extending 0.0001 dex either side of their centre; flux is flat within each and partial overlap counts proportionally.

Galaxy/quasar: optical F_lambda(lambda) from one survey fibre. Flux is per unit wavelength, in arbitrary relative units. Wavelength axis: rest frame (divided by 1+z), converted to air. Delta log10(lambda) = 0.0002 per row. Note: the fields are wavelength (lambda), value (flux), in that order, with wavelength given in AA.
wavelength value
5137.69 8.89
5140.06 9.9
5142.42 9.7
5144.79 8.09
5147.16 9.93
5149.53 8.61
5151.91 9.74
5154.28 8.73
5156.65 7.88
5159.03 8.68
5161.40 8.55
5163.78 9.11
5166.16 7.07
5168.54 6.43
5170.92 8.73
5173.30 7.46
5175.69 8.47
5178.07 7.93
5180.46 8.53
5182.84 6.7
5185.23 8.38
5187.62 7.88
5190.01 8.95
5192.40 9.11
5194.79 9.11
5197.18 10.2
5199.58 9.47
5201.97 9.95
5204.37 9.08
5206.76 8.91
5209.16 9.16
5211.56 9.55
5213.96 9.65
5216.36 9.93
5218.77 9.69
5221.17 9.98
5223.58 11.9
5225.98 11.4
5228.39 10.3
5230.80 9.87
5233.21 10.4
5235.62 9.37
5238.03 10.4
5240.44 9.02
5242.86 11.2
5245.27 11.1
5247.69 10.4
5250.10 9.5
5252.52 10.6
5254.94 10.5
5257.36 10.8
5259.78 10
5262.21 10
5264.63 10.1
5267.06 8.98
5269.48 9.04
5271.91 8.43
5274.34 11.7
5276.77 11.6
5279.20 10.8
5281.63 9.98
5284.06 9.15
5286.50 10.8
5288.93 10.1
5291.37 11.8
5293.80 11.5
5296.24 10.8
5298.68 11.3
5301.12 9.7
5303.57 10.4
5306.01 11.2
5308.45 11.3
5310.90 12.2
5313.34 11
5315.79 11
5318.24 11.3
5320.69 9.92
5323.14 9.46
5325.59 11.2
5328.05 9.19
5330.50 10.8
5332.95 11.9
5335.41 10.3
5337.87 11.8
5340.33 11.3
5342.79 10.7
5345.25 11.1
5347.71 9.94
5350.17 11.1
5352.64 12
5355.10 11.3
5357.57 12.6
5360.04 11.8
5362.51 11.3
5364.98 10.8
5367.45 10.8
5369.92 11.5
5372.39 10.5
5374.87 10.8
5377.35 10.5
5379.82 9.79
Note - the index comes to 0.96 AA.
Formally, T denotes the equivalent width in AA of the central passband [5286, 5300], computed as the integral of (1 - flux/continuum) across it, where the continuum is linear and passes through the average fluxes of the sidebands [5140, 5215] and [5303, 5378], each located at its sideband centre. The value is -0.96 AA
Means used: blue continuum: 8.72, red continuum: 11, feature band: 11.1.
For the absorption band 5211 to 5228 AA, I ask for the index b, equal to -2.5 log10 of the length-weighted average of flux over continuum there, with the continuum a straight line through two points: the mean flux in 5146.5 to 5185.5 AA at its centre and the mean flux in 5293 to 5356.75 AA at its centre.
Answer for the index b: -0.13 mag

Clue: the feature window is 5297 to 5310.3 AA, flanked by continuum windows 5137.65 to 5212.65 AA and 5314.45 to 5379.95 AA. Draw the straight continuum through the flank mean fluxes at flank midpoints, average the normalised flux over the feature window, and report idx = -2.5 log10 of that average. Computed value -0.05 mag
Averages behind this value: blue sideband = 8.71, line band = 10.8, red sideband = 10.9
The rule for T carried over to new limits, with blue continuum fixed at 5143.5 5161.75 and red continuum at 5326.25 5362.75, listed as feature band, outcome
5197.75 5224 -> -0.5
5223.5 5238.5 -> -1.0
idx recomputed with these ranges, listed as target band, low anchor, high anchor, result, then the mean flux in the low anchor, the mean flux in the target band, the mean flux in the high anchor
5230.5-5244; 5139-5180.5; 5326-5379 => -0.057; 8.52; 10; 11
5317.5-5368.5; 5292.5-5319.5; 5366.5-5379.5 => -0.009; 11.1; 11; 10.8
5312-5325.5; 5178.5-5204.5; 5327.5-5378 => -0.001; 8.81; 10.6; 11.1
